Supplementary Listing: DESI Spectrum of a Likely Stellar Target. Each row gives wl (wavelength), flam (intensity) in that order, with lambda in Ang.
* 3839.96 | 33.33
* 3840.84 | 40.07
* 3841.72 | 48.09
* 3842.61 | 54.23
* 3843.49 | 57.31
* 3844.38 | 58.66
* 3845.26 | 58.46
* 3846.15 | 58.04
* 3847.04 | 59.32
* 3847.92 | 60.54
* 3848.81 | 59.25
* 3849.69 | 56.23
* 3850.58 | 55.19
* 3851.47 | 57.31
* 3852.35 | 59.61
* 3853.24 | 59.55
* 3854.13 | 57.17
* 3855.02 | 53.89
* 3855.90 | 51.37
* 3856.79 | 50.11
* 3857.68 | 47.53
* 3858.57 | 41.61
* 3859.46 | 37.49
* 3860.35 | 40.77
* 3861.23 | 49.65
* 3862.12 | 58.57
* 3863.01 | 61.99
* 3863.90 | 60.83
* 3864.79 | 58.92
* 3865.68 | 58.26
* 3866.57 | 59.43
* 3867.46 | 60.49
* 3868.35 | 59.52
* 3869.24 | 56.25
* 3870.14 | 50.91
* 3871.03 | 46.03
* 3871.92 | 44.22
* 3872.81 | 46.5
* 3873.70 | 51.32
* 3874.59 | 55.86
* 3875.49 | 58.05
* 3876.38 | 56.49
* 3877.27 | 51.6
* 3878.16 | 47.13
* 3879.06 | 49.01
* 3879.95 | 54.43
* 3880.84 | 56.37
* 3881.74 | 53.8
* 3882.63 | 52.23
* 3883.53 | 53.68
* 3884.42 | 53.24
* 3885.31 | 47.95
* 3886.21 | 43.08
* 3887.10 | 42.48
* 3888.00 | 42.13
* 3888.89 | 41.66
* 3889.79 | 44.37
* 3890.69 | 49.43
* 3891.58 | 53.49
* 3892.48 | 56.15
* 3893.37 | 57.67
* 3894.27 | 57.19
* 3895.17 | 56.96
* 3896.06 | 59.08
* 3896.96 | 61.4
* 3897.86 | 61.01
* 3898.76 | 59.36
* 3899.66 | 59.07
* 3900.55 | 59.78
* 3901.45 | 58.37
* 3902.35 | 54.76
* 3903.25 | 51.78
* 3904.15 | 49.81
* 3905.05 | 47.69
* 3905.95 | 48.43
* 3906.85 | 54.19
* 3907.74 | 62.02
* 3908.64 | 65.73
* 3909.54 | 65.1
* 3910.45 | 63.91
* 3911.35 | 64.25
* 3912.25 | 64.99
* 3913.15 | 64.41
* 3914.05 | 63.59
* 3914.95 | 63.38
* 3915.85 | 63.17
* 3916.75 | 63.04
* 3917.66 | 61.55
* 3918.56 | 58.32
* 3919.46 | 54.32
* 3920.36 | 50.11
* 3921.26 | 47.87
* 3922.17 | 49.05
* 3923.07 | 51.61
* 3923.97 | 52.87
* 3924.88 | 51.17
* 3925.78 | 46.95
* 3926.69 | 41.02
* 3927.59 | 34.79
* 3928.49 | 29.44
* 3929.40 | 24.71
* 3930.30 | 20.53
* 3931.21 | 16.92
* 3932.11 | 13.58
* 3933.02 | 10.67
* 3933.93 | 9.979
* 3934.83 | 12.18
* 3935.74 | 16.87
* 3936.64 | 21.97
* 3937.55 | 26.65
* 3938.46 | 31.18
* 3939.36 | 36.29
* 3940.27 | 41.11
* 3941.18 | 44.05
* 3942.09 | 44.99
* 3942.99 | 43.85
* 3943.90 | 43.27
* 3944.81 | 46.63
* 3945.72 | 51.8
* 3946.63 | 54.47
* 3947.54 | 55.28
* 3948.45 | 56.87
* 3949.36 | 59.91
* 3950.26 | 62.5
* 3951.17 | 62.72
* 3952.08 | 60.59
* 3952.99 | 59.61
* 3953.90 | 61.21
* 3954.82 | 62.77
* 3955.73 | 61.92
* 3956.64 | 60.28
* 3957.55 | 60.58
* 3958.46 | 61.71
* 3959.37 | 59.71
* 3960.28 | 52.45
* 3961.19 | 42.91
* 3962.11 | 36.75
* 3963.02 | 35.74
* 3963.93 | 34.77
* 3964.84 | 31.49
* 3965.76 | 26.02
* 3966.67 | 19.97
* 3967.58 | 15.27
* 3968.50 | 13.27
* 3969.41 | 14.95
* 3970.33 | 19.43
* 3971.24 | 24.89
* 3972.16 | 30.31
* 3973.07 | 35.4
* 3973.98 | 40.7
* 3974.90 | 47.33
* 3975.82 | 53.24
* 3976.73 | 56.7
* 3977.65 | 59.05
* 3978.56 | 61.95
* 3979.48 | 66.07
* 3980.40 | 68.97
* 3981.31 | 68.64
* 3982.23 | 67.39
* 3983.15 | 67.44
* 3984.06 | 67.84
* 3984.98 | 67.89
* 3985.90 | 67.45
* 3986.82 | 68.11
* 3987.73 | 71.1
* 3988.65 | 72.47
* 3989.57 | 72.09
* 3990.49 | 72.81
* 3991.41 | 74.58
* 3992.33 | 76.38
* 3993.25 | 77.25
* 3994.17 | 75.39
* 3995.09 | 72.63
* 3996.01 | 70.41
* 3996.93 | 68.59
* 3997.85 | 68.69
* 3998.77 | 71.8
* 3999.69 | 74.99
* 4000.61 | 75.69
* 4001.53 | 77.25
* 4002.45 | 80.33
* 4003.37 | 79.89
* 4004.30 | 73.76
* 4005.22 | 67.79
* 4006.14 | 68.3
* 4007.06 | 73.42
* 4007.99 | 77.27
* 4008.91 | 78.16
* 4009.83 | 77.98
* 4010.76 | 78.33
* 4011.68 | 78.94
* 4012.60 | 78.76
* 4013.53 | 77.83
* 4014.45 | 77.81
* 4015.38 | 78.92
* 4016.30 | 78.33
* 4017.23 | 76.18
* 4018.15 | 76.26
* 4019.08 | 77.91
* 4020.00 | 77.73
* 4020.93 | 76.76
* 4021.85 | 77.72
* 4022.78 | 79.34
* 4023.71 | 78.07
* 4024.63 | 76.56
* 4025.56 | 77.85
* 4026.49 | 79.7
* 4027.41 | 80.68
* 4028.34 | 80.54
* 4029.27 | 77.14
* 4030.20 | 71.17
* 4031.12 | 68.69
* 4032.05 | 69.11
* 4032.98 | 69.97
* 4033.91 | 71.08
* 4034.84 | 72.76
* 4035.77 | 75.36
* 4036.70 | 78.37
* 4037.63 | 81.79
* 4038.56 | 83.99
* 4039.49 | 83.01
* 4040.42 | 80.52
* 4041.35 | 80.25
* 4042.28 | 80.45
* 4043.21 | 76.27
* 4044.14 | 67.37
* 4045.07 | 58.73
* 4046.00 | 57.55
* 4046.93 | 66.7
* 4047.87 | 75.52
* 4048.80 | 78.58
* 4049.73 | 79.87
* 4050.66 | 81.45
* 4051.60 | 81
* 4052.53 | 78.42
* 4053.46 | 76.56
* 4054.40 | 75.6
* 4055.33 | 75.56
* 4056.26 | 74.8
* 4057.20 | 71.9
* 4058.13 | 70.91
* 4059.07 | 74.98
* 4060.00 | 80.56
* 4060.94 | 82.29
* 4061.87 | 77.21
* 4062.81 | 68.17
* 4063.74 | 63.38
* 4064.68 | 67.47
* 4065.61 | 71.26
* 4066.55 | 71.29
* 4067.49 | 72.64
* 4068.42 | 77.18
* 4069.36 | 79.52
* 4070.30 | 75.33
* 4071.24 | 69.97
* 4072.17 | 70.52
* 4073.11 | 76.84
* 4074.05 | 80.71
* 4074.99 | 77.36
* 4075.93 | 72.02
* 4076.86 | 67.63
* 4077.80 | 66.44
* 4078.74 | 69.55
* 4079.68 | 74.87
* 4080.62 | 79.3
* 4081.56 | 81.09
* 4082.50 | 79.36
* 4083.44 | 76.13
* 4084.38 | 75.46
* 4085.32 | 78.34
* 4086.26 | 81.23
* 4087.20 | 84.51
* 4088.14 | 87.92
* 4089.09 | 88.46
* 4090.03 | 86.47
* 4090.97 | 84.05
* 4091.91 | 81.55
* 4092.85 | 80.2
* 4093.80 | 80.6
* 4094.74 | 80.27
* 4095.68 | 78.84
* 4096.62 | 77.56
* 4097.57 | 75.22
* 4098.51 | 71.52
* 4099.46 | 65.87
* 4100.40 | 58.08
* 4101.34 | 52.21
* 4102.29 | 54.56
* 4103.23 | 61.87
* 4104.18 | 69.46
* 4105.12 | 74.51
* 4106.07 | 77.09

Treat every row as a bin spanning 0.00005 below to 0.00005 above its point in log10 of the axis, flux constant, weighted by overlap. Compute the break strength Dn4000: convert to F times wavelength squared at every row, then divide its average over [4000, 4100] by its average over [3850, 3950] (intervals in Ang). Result 1.66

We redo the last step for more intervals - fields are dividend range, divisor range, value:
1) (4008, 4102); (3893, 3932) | 1.54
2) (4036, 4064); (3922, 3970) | 1.98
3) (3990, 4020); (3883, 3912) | 1.46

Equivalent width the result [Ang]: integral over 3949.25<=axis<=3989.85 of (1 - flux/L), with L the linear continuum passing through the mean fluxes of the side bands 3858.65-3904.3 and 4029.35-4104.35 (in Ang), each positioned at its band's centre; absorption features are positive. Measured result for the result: 7.8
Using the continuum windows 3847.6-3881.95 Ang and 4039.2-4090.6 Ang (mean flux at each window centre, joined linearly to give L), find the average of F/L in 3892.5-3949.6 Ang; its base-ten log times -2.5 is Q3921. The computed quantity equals 0.24 mag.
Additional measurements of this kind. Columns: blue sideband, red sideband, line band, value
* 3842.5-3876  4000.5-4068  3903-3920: 0.02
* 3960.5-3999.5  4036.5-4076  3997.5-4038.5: -0.18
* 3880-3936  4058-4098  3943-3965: 0.07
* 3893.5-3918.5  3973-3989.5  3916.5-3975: 0.43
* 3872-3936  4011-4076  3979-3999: -0.08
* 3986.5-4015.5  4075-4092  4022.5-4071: 0.02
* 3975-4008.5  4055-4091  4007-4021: -0.09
